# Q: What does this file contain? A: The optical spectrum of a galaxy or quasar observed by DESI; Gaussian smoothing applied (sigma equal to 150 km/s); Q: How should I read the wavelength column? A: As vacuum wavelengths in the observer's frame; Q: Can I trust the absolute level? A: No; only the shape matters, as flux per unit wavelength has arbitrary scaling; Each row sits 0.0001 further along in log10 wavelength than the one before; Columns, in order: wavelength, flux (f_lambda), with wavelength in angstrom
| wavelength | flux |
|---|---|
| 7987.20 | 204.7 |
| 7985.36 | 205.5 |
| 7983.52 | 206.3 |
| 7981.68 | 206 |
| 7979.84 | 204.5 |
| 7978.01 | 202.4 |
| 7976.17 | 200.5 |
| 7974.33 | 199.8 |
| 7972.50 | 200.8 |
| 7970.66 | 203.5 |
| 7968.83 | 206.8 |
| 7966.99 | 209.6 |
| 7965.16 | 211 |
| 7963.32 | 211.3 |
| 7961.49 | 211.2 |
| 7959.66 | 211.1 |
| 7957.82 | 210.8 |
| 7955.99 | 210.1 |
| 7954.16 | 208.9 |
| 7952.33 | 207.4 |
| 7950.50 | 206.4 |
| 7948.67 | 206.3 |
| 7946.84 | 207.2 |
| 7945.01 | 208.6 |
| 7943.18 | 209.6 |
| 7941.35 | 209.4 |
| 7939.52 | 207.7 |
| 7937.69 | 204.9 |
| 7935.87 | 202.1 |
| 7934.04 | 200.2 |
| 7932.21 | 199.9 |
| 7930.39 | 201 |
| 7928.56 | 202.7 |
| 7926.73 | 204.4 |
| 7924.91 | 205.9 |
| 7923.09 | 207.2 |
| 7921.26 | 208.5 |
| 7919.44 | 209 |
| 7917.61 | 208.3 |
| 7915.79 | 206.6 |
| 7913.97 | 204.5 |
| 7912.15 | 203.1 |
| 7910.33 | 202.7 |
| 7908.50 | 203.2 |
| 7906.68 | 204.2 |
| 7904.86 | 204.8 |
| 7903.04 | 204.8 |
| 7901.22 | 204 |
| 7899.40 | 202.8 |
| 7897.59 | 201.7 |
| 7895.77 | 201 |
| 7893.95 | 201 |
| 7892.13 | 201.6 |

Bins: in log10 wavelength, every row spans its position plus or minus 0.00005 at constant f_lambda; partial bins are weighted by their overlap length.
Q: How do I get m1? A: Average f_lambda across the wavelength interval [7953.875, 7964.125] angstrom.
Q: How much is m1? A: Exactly 211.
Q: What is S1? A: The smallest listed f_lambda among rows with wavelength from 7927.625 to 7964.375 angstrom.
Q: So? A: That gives 199.9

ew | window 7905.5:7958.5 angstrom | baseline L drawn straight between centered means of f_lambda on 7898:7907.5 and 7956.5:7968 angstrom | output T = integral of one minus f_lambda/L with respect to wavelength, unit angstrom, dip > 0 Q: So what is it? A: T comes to 0.4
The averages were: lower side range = 204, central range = 206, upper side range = 211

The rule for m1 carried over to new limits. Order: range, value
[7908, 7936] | 204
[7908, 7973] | 206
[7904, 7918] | 205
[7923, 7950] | 205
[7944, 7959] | 208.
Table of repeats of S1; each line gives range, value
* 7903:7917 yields 202.7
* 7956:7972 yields 203.5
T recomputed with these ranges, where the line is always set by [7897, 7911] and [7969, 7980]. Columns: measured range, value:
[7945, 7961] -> -0.5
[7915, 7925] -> -0.2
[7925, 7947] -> -0.2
